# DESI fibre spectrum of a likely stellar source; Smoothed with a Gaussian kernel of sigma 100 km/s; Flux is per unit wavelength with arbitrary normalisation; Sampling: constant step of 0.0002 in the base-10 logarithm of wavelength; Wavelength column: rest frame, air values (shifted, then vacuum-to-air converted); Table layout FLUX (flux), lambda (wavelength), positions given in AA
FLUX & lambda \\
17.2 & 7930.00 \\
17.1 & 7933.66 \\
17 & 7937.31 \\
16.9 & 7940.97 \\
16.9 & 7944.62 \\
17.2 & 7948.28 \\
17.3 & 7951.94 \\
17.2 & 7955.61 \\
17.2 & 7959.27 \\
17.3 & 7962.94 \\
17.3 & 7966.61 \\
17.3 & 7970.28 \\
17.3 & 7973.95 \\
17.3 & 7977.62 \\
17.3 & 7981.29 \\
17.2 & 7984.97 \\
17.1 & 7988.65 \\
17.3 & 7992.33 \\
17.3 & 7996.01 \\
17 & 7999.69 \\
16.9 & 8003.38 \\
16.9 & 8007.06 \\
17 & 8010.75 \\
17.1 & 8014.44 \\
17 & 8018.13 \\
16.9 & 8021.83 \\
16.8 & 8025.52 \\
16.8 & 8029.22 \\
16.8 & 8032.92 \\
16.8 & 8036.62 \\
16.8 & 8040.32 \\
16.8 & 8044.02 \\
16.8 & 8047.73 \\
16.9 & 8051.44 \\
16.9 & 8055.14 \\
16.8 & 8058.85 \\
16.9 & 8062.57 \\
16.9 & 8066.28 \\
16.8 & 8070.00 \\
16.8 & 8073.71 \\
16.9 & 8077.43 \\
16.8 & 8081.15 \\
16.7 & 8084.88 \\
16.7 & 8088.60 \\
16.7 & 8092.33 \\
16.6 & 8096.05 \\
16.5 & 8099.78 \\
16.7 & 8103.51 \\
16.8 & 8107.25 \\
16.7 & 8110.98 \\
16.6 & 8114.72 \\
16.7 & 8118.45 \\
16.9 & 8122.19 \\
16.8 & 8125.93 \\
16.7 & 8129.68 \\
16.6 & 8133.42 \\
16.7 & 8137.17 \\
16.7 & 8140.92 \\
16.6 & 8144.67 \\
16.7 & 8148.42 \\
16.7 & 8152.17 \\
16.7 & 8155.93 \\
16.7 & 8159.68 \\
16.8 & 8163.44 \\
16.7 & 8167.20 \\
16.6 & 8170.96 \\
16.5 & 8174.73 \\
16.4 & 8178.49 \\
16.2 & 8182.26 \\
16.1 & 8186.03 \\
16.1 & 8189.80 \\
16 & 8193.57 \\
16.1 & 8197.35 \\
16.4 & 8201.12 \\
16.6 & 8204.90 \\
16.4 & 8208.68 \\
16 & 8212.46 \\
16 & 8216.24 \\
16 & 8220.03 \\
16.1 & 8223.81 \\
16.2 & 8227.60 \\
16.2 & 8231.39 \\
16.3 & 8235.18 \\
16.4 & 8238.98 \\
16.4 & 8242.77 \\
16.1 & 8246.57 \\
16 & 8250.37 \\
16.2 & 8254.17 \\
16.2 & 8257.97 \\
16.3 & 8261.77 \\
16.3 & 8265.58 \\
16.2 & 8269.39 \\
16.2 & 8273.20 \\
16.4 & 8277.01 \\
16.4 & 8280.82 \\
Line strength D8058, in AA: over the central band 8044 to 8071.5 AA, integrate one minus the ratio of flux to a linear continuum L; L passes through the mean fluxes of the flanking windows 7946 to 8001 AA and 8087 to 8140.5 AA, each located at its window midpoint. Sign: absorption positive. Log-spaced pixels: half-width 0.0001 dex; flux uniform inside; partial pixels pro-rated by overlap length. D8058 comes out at 0.1 AA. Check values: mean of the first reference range 17.2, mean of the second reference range 16.7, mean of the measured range 16.8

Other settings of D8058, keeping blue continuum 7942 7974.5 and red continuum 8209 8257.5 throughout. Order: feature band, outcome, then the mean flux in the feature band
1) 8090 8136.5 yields -0.2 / 16.7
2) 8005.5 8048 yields 0.2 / 16.9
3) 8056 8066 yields 0.0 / 16.9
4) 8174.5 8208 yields 0.1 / 16.3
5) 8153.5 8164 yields -0.2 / 16.7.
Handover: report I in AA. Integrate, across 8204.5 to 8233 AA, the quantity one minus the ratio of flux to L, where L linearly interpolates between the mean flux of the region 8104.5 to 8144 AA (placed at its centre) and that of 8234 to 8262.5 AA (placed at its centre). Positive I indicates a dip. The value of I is 0.3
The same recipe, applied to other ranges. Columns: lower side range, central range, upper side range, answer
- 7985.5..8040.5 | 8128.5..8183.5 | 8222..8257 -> -0.44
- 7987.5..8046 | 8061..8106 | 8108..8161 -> 0.17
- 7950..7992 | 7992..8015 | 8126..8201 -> 0.10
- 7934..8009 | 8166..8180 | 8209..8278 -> -0.09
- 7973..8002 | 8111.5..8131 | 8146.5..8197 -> -0.08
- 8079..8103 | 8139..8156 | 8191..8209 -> -0.21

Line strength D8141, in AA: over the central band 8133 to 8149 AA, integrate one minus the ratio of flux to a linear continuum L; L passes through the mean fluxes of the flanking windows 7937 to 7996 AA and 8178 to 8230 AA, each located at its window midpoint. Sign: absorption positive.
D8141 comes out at -0.2 AA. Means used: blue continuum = 17.2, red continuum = 16.2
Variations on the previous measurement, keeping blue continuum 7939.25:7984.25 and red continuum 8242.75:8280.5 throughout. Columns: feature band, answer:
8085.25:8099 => 0.1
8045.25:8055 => 0.0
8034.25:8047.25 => 0.1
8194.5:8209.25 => 0.1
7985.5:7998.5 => -0.1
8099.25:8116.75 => 0.1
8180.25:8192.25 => 0.3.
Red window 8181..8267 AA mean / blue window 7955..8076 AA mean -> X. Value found 0.95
